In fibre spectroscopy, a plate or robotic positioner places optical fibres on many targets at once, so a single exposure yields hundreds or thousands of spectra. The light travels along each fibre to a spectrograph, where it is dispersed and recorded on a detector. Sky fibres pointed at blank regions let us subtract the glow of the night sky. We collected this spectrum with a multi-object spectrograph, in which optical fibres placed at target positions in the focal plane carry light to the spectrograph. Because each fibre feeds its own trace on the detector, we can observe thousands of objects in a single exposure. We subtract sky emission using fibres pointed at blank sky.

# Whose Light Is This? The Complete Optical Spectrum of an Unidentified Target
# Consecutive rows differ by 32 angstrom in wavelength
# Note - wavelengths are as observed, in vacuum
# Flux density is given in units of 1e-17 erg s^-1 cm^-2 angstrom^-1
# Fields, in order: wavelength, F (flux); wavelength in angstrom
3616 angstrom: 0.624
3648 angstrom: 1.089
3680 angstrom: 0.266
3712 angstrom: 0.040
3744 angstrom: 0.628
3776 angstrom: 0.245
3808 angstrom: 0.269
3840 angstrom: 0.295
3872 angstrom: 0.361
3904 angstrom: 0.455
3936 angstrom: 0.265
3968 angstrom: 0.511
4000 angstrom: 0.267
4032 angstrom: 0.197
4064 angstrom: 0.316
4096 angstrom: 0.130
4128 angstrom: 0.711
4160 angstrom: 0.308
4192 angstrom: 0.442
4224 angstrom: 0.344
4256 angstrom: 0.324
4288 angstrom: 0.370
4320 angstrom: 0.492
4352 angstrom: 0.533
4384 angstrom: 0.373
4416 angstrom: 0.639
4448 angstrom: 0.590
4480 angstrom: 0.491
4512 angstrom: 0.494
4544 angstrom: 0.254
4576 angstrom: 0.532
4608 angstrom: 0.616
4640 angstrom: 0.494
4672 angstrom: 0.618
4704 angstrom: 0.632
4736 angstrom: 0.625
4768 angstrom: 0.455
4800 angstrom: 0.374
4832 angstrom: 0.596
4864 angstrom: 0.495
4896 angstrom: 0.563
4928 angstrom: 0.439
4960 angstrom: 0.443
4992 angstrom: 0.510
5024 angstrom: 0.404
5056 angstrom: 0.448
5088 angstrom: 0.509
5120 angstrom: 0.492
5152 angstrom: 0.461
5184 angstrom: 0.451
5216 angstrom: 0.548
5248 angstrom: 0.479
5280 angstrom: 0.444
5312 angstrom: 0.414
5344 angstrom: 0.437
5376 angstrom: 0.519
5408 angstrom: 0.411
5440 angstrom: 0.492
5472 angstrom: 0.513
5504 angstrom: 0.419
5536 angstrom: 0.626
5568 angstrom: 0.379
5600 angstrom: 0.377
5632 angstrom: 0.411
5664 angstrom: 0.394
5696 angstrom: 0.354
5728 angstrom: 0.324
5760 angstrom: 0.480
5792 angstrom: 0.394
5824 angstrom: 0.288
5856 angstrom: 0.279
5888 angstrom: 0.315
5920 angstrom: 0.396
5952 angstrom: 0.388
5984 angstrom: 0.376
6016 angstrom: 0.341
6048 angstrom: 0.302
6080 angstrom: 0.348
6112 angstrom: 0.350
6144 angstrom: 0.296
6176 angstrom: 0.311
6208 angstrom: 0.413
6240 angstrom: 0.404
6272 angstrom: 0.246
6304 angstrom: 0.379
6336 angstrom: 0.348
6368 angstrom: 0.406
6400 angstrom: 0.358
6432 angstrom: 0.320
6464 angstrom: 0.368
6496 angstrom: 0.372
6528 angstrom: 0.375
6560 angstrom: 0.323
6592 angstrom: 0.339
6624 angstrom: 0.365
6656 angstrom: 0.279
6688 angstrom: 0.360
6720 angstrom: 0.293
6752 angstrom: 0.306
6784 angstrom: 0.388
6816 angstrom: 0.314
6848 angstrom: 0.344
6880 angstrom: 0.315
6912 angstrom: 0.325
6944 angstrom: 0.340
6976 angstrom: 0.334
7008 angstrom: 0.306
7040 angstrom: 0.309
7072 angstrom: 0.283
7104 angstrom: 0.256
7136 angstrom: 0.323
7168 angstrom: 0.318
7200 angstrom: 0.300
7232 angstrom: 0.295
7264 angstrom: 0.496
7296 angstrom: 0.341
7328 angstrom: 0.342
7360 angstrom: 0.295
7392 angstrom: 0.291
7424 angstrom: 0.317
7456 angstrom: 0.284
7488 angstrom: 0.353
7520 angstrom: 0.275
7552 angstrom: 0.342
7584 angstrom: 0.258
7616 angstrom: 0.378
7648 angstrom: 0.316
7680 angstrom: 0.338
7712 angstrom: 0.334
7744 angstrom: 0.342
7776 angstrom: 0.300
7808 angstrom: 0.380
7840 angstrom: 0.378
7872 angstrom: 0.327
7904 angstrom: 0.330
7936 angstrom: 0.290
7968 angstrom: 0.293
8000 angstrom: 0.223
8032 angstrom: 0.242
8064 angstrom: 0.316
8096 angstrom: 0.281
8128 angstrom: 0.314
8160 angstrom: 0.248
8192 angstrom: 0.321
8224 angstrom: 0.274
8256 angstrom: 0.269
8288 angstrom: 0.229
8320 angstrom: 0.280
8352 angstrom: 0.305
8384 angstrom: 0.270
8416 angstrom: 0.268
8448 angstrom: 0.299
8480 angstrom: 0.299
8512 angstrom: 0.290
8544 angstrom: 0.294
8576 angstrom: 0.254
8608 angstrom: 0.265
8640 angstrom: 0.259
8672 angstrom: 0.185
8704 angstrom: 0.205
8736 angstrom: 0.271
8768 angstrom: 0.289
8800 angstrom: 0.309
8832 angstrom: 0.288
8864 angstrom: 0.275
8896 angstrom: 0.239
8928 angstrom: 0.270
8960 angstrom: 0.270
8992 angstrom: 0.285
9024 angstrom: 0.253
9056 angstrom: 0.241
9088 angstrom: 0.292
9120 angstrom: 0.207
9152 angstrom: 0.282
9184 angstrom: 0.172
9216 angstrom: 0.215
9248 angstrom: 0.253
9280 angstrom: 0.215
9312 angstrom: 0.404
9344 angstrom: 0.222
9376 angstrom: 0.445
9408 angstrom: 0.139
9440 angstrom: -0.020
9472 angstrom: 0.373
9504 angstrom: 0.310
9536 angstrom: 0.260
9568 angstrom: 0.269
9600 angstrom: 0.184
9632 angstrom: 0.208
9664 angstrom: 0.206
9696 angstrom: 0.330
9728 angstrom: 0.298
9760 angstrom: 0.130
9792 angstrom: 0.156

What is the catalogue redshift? 0.11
